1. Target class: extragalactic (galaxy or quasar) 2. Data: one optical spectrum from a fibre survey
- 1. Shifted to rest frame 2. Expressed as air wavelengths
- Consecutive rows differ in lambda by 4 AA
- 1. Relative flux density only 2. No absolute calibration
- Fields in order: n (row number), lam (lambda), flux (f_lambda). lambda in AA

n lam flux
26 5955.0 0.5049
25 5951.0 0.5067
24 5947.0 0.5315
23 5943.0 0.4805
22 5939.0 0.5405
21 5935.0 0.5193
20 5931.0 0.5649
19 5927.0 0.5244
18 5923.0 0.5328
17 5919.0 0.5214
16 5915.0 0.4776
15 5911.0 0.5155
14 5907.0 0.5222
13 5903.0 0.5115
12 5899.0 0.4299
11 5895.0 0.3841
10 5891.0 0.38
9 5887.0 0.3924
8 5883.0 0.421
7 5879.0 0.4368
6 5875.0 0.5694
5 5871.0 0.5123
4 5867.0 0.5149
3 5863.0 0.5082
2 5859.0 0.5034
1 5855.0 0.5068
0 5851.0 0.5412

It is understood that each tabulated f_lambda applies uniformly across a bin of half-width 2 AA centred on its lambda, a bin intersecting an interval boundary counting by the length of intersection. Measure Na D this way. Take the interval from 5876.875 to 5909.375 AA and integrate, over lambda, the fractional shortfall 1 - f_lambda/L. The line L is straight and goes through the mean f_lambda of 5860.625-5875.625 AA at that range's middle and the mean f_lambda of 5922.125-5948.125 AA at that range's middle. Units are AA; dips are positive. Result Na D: 5.4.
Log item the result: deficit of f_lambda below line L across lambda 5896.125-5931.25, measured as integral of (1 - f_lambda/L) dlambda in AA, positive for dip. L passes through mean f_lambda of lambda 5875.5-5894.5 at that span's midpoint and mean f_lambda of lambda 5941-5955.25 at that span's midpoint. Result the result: -3.57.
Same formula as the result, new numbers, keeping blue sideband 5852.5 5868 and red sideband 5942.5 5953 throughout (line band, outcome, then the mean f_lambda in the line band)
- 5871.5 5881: 0.1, 0.505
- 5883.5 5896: 2.9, 0.39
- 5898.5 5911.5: 0.2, 0.5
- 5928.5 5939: -0.6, 0.541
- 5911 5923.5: 0.0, 0.509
